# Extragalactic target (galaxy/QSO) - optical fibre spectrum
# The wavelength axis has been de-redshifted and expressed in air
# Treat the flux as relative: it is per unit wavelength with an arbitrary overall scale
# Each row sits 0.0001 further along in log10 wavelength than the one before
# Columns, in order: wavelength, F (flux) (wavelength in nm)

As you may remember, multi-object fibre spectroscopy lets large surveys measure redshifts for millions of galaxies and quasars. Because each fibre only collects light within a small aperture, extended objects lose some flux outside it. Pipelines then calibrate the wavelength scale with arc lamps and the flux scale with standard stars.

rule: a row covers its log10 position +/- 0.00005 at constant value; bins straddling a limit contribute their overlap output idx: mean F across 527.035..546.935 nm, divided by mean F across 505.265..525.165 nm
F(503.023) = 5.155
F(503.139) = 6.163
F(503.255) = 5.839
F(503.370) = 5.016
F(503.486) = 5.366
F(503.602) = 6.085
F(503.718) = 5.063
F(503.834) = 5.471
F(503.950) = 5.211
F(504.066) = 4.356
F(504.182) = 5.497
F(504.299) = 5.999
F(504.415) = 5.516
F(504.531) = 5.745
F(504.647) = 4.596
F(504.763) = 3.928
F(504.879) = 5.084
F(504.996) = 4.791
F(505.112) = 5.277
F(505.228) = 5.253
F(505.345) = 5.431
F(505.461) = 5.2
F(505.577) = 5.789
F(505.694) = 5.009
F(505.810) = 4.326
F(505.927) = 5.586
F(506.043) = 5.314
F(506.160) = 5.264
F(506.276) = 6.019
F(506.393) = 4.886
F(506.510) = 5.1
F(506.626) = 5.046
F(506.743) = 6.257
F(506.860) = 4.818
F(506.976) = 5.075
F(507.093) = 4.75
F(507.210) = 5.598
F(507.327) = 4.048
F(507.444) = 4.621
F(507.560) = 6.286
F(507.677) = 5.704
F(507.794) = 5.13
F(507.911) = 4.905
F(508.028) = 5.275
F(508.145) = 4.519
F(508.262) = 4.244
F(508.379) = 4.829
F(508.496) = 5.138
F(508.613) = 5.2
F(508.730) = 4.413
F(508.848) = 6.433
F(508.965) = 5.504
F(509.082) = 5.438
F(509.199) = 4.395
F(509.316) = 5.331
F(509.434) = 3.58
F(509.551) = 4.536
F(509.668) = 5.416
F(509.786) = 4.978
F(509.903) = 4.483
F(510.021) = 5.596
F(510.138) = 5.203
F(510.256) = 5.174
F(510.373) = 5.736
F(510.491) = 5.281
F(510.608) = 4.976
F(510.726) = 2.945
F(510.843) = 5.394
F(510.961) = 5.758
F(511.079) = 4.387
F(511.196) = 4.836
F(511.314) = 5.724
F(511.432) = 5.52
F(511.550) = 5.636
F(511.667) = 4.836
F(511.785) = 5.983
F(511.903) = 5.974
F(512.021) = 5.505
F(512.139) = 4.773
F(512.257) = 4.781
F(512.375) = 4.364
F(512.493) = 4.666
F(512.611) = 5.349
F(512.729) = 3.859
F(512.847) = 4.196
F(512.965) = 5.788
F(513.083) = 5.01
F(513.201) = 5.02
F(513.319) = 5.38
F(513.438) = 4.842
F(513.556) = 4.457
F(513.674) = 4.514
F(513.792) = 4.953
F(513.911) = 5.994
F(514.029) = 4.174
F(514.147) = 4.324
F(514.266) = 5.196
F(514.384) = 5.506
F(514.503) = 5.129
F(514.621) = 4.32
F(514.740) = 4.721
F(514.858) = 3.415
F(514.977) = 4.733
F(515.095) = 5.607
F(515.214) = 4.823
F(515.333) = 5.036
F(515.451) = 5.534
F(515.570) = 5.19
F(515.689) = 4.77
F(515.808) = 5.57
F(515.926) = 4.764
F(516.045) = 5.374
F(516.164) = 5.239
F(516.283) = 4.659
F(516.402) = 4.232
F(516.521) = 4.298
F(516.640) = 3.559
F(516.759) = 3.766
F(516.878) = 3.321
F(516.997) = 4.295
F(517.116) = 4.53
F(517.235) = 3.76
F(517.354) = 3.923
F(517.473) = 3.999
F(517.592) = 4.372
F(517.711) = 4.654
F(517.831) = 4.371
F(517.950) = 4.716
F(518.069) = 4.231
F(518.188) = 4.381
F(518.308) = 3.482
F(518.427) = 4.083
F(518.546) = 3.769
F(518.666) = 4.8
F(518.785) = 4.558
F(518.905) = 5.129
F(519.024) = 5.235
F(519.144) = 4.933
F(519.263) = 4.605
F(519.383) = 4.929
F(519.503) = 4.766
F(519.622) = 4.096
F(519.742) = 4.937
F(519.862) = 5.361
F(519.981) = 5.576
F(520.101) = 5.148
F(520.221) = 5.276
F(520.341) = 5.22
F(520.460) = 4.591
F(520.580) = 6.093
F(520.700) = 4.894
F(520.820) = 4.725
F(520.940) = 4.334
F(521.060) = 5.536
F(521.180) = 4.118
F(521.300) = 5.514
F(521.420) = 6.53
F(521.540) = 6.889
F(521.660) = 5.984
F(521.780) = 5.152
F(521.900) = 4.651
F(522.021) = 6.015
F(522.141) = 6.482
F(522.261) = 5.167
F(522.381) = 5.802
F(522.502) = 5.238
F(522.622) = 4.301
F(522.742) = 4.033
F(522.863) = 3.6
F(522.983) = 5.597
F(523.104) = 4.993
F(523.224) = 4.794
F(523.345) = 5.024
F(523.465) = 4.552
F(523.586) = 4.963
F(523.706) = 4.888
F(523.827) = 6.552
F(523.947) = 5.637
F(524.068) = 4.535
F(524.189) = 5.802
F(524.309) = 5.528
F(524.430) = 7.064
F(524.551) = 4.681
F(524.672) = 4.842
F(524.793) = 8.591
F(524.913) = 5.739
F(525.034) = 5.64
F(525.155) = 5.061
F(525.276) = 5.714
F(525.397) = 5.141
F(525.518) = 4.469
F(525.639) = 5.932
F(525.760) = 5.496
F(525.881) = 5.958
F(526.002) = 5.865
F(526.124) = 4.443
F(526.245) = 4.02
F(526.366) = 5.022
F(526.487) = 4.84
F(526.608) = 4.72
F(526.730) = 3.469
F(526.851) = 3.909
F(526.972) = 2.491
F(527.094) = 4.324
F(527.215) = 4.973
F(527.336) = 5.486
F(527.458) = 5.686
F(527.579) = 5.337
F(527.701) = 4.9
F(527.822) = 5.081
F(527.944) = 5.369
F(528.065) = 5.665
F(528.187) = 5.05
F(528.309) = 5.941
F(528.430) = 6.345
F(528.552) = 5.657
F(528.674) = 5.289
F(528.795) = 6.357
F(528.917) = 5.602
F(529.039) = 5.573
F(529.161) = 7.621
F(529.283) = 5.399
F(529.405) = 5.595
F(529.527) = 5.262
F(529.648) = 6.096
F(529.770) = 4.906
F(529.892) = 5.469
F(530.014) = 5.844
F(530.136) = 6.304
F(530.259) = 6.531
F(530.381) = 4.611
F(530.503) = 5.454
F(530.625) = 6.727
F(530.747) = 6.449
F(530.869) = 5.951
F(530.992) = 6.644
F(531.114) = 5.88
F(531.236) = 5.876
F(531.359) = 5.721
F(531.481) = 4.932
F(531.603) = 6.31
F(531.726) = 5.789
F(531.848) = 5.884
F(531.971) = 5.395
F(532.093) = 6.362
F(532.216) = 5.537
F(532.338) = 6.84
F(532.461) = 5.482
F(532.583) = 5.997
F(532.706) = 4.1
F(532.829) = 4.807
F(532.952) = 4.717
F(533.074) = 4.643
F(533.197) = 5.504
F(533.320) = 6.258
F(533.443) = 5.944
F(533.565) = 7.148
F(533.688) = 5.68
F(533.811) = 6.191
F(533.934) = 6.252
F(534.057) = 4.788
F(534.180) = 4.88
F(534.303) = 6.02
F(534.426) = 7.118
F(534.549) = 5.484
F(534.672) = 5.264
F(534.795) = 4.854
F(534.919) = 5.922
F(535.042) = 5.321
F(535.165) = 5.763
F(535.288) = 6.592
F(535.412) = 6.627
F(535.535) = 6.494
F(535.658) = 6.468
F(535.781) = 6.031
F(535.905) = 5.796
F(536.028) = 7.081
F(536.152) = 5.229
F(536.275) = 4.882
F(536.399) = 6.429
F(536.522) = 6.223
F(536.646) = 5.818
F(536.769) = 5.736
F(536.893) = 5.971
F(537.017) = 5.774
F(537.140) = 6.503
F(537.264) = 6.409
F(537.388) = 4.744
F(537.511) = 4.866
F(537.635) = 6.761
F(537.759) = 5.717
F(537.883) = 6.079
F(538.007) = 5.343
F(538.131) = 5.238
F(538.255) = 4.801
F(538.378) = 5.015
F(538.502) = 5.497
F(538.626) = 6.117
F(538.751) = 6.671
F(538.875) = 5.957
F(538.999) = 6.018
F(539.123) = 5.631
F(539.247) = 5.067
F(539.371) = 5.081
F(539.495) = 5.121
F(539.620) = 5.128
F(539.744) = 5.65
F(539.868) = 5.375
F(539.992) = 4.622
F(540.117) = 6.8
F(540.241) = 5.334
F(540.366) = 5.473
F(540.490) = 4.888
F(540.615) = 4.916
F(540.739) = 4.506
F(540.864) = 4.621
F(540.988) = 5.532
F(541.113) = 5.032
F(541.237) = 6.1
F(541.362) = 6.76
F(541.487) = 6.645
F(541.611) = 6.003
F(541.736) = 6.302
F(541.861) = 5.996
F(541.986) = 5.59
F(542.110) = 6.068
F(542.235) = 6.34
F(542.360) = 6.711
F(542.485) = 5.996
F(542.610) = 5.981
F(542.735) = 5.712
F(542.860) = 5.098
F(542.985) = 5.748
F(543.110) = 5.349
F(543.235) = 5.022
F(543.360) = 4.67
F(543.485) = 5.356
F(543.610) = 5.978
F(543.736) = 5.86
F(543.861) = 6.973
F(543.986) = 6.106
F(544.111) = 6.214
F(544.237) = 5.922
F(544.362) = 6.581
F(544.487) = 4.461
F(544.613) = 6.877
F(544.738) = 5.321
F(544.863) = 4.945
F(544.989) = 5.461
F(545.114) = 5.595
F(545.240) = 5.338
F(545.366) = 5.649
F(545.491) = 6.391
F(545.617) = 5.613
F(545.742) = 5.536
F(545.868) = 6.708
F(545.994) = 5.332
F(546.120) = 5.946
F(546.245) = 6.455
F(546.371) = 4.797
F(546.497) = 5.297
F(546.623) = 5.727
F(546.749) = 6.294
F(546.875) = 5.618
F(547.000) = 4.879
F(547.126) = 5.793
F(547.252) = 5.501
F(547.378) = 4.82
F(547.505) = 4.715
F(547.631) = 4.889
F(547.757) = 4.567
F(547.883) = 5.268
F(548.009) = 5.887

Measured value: 1.1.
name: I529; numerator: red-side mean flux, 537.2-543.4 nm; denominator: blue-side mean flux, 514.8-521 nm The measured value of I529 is 1.2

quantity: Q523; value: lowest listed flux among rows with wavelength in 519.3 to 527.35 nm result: 2.491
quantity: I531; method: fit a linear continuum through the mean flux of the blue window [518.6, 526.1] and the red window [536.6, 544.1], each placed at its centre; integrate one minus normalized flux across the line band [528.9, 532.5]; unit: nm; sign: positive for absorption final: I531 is -0.27 nm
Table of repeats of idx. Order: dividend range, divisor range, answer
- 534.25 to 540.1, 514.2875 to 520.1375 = 1.25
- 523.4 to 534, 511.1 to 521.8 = 1.14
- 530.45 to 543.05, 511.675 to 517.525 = 1.21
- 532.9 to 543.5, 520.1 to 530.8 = 1.07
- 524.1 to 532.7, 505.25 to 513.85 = 1.09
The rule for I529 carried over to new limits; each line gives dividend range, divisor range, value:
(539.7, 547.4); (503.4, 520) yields 1.16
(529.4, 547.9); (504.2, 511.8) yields 1.11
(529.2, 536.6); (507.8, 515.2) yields 1.17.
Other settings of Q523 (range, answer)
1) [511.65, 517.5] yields 3.321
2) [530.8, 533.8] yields 4.1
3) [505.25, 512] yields 2.945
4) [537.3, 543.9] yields 4.506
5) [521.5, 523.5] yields 3.6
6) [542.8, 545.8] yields 4.461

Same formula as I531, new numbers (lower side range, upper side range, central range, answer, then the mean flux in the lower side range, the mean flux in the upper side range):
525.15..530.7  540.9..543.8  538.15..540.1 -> 0.077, 5.33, 5.81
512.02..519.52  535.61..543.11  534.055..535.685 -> -0.101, 4.65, 5.71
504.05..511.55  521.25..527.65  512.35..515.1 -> 0.186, 5.11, 5.23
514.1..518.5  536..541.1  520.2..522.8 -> -0.286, 4.53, 5.56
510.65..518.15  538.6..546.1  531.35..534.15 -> -0.144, 4.77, 5.7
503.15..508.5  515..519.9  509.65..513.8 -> -0.132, 5.19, 4.57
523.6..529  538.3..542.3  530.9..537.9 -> -0.425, 5.3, 5.62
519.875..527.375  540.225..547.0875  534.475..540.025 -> -0.185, 5.19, 5.71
